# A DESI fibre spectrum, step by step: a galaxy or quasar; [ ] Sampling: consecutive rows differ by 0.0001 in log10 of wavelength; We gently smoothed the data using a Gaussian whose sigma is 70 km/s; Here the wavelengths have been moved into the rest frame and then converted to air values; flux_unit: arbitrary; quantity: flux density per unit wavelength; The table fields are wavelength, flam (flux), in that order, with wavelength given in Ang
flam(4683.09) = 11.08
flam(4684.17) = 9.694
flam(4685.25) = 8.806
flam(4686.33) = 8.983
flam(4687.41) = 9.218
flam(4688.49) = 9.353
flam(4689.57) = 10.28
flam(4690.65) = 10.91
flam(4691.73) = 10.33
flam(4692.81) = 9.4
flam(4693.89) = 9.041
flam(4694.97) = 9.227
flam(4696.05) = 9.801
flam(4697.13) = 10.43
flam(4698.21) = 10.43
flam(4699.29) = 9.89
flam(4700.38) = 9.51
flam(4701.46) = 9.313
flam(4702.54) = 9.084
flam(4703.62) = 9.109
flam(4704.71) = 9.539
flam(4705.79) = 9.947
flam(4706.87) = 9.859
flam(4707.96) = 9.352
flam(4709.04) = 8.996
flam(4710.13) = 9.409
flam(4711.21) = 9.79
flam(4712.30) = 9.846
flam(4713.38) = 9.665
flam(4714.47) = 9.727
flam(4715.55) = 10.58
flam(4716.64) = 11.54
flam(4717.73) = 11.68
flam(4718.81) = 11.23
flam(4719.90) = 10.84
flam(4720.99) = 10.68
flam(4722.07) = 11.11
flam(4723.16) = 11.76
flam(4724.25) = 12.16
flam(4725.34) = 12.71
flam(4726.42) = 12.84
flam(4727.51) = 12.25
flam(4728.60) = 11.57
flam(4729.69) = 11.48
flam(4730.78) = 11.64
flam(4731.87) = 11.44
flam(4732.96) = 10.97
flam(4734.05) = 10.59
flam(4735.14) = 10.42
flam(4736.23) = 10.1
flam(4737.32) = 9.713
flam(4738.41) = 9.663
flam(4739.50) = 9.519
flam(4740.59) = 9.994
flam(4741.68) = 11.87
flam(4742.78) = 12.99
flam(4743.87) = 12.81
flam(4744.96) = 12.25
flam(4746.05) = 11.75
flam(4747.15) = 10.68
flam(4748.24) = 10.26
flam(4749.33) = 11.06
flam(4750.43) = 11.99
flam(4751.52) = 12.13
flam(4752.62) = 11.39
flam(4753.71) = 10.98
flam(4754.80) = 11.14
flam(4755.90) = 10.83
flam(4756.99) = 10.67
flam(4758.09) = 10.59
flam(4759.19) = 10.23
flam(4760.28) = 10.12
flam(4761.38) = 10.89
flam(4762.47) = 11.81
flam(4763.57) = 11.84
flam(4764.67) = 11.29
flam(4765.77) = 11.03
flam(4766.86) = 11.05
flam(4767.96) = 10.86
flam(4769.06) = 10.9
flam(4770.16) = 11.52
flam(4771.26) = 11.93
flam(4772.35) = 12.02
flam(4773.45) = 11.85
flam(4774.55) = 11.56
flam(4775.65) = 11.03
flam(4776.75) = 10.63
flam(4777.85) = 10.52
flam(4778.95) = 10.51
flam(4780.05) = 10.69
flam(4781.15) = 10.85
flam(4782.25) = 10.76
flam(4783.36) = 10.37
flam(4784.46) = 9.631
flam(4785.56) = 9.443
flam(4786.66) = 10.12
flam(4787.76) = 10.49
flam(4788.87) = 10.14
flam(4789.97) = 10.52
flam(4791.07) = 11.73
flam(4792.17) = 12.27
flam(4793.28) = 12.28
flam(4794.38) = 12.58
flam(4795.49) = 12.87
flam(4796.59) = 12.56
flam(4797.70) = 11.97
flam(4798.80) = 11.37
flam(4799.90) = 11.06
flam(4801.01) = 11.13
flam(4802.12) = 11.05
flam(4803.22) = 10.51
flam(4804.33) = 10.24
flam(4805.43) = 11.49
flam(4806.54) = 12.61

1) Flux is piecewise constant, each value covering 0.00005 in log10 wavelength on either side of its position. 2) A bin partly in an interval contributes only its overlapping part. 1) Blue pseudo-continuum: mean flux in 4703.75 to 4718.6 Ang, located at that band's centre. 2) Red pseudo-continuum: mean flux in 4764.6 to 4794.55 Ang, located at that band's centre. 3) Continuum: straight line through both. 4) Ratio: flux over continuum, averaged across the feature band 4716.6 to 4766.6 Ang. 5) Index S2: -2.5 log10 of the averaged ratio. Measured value -0.08 mag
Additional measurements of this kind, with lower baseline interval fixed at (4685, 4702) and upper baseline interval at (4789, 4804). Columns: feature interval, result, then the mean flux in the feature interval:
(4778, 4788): 0.10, 10.3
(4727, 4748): -0.06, 11.1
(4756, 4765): 0.00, 10.9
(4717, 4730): -0.14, 11.7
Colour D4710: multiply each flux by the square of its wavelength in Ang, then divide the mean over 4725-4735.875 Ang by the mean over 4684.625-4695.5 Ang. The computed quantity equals 1.23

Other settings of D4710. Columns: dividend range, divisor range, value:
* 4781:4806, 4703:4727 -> 1.09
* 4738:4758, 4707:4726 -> 1.07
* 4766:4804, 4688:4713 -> 1.19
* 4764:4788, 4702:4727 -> 1.06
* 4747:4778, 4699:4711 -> 1.21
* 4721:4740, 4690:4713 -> 1.17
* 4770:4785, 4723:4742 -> 1.01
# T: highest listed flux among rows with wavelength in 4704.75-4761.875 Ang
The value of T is 12.99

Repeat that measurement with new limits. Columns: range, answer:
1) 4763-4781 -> 12.02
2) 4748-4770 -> 12.13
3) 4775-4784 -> 11.03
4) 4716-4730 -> 12.84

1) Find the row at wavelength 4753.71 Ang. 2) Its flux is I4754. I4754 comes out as 10.98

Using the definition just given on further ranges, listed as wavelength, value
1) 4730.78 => 11.64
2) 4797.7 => 11.97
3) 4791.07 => 11.73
